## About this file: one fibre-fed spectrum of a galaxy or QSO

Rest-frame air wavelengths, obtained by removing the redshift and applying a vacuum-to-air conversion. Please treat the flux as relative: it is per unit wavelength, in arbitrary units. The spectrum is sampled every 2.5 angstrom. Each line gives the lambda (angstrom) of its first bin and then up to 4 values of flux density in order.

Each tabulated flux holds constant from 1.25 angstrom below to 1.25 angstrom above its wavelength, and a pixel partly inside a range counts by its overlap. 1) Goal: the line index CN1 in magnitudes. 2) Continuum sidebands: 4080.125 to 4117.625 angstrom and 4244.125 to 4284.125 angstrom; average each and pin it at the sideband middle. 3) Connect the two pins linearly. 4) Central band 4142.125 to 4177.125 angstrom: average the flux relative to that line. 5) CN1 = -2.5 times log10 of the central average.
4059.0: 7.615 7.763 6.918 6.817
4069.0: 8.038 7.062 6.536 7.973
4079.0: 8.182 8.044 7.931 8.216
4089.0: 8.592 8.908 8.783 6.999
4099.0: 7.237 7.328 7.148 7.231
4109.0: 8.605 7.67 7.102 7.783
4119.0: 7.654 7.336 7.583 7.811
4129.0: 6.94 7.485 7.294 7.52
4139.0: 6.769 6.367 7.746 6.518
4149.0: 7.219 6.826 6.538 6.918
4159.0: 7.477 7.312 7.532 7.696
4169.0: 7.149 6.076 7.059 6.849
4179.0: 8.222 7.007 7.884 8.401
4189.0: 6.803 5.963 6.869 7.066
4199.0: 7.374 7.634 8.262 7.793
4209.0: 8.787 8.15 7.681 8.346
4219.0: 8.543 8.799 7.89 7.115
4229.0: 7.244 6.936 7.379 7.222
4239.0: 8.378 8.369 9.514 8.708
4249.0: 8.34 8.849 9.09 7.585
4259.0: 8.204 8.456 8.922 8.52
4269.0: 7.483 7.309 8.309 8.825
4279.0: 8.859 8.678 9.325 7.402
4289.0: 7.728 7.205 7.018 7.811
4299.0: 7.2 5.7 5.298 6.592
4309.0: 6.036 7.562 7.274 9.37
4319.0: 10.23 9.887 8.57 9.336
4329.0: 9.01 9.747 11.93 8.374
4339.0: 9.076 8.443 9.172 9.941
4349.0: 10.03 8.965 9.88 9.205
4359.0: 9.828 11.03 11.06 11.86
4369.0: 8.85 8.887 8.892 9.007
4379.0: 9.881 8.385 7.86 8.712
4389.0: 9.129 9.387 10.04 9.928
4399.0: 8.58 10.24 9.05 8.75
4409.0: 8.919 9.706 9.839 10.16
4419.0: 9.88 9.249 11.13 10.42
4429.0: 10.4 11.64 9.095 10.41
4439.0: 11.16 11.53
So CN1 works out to 0.146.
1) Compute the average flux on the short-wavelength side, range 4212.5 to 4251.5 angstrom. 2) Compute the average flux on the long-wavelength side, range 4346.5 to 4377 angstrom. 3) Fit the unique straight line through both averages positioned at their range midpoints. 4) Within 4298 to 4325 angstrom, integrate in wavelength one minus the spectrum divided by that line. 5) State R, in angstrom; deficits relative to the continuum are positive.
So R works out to 4.56 angstrom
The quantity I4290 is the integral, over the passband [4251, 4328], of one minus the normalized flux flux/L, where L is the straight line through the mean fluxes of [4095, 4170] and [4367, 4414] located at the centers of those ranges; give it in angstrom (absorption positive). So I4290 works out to 3.89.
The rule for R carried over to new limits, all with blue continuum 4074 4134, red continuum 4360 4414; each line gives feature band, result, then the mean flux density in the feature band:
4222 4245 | 1.9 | 7.8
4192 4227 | 2.2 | 7.85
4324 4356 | -1.0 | 9.45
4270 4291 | 1.3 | 8.26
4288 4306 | 4.2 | 6.83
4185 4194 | 1.3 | 7.05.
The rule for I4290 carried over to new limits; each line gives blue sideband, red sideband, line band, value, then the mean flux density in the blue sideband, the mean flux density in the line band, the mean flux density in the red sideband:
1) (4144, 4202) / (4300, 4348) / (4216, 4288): -3.3 angstrom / 7.15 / 8.22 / 8.5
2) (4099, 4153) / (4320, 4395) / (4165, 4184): 1.4 angstrom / 7.32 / 7.2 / 9.48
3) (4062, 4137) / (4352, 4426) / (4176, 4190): 1.0 angstrom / 7.63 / 7.58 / 9.57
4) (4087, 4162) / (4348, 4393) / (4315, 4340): -1.1 angstrom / 7.43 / 9.53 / 9.49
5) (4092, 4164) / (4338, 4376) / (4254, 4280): 1.4 angstrom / 7.35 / 8.28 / 9.67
